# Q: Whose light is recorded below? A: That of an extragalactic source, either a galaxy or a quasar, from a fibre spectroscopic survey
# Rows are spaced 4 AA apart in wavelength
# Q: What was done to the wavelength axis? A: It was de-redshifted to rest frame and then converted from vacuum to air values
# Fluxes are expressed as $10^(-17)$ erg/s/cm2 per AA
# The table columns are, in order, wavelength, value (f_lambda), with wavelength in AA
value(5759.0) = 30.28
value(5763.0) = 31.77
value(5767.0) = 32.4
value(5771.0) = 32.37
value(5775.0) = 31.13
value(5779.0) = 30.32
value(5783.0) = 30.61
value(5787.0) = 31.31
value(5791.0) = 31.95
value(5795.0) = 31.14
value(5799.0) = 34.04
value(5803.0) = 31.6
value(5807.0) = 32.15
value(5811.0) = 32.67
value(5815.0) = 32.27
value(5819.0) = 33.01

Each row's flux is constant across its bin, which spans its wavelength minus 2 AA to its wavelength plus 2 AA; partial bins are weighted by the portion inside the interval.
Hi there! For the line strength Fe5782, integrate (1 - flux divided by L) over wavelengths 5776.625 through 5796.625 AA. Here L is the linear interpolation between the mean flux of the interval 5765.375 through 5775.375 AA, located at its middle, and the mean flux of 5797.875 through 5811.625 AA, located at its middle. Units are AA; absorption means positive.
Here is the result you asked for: 0.76 AA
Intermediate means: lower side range 32.1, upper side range 32.5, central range 31.1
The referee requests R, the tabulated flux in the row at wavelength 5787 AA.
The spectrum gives 31.31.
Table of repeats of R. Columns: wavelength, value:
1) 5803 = 31.6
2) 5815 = 32.27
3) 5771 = 32.37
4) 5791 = 31.95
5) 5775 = 31.13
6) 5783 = 30.61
